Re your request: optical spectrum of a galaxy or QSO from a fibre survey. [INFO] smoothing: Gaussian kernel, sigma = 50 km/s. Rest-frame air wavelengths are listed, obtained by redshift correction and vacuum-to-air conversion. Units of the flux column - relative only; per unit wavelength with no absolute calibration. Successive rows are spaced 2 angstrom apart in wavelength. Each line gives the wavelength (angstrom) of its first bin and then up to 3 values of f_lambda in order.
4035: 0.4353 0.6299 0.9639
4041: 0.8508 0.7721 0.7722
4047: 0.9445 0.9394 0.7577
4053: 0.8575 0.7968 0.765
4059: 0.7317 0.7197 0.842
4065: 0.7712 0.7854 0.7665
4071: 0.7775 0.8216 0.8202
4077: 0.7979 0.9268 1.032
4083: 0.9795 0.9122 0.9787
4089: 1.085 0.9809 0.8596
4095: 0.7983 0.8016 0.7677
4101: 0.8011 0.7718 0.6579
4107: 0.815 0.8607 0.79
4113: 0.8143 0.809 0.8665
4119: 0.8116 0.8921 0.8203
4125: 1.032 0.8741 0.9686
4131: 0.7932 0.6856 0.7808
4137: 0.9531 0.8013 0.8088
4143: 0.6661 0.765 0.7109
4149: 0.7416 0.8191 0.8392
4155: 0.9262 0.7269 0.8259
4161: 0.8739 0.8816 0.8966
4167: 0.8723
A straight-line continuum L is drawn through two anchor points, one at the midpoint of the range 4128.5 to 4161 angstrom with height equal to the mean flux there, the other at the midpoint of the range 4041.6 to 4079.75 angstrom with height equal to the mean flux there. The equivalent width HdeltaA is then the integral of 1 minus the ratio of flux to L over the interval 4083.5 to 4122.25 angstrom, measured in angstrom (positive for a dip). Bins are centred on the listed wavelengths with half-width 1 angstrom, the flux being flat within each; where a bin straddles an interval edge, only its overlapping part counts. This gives -2.1 angstrom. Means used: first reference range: 0.808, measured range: 0.848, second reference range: 0.8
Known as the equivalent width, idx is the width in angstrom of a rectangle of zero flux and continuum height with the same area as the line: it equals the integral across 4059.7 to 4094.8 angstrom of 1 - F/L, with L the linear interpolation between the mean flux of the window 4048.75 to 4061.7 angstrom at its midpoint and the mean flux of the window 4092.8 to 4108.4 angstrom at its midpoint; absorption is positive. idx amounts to -3.8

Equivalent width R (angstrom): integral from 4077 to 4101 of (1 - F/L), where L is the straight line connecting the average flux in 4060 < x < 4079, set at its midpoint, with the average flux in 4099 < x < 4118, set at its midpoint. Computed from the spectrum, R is -3.4 angstrom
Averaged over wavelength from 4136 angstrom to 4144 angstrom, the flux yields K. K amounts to 0.807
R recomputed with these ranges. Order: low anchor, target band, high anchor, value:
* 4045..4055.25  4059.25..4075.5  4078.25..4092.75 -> 2.3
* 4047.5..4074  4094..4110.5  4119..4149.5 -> 0.5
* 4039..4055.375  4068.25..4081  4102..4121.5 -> -0.1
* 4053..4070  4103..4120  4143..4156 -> -0.4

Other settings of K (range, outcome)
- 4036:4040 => 0.797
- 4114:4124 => 0.84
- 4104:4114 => 0.788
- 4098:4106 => 0.75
